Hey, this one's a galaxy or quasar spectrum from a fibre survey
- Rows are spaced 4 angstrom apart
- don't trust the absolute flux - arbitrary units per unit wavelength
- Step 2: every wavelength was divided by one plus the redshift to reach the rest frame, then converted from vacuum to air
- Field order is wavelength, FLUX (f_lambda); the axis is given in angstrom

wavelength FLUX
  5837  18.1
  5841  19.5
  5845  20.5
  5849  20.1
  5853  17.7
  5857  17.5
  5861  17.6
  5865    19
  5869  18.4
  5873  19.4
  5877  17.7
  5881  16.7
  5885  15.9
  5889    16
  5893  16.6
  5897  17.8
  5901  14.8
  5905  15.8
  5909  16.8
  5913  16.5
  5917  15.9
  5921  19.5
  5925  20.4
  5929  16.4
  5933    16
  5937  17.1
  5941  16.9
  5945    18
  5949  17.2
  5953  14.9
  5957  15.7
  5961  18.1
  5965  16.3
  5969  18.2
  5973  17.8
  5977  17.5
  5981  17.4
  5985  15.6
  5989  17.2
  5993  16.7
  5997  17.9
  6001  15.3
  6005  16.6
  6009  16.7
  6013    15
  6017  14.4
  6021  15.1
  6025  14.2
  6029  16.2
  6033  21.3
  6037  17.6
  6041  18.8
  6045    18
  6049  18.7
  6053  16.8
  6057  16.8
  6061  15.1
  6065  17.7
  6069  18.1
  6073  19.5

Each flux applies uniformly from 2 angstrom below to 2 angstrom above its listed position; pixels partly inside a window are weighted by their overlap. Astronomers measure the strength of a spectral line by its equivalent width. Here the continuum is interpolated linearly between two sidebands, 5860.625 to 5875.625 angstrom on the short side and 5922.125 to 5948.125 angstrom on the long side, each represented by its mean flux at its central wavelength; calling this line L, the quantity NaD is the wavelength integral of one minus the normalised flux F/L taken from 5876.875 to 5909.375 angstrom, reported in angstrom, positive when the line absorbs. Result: 3.34 angstrom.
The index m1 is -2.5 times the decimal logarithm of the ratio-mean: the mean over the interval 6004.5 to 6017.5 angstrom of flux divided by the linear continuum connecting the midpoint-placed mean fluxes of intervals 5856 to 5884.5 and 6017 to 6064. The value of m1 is 0.098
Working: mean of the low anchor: 17.9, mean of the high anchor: 17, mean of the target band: 15.7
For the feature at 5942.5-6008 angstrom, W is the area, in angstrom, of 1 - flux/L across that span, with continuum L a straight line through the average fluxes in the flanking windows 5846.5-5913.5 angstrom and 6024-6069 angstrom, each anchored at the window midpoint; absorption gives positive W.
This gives 2.0 angstrom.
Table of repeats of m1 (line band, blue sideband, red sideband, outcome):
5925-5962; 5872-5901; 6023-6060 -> 0.02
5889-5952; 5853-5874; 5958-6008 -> 0.04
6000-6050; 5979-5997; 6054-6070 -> 0.01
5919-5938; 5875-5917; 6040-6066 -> -0.08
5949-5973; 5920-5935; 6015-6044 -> 0.05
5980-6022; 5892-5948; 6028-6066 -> 0.08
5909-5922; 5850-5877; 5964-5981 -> 0.05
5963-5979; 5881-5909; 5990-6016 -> -0.07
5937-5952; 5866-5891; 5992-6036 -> -0.02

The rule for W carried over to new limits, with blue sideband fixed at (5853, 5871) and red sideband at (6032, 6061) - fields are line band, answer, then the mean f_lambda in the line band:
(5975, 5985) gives 0.5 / 17.1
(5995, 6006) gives 0.9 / 16.6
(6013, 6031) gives 3.0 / 15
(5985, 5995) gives 0.7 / 16.7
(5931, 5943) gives 0.9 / 16.7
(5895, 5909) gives 1.4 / 16.2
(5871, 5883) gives 0.1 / 17.9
